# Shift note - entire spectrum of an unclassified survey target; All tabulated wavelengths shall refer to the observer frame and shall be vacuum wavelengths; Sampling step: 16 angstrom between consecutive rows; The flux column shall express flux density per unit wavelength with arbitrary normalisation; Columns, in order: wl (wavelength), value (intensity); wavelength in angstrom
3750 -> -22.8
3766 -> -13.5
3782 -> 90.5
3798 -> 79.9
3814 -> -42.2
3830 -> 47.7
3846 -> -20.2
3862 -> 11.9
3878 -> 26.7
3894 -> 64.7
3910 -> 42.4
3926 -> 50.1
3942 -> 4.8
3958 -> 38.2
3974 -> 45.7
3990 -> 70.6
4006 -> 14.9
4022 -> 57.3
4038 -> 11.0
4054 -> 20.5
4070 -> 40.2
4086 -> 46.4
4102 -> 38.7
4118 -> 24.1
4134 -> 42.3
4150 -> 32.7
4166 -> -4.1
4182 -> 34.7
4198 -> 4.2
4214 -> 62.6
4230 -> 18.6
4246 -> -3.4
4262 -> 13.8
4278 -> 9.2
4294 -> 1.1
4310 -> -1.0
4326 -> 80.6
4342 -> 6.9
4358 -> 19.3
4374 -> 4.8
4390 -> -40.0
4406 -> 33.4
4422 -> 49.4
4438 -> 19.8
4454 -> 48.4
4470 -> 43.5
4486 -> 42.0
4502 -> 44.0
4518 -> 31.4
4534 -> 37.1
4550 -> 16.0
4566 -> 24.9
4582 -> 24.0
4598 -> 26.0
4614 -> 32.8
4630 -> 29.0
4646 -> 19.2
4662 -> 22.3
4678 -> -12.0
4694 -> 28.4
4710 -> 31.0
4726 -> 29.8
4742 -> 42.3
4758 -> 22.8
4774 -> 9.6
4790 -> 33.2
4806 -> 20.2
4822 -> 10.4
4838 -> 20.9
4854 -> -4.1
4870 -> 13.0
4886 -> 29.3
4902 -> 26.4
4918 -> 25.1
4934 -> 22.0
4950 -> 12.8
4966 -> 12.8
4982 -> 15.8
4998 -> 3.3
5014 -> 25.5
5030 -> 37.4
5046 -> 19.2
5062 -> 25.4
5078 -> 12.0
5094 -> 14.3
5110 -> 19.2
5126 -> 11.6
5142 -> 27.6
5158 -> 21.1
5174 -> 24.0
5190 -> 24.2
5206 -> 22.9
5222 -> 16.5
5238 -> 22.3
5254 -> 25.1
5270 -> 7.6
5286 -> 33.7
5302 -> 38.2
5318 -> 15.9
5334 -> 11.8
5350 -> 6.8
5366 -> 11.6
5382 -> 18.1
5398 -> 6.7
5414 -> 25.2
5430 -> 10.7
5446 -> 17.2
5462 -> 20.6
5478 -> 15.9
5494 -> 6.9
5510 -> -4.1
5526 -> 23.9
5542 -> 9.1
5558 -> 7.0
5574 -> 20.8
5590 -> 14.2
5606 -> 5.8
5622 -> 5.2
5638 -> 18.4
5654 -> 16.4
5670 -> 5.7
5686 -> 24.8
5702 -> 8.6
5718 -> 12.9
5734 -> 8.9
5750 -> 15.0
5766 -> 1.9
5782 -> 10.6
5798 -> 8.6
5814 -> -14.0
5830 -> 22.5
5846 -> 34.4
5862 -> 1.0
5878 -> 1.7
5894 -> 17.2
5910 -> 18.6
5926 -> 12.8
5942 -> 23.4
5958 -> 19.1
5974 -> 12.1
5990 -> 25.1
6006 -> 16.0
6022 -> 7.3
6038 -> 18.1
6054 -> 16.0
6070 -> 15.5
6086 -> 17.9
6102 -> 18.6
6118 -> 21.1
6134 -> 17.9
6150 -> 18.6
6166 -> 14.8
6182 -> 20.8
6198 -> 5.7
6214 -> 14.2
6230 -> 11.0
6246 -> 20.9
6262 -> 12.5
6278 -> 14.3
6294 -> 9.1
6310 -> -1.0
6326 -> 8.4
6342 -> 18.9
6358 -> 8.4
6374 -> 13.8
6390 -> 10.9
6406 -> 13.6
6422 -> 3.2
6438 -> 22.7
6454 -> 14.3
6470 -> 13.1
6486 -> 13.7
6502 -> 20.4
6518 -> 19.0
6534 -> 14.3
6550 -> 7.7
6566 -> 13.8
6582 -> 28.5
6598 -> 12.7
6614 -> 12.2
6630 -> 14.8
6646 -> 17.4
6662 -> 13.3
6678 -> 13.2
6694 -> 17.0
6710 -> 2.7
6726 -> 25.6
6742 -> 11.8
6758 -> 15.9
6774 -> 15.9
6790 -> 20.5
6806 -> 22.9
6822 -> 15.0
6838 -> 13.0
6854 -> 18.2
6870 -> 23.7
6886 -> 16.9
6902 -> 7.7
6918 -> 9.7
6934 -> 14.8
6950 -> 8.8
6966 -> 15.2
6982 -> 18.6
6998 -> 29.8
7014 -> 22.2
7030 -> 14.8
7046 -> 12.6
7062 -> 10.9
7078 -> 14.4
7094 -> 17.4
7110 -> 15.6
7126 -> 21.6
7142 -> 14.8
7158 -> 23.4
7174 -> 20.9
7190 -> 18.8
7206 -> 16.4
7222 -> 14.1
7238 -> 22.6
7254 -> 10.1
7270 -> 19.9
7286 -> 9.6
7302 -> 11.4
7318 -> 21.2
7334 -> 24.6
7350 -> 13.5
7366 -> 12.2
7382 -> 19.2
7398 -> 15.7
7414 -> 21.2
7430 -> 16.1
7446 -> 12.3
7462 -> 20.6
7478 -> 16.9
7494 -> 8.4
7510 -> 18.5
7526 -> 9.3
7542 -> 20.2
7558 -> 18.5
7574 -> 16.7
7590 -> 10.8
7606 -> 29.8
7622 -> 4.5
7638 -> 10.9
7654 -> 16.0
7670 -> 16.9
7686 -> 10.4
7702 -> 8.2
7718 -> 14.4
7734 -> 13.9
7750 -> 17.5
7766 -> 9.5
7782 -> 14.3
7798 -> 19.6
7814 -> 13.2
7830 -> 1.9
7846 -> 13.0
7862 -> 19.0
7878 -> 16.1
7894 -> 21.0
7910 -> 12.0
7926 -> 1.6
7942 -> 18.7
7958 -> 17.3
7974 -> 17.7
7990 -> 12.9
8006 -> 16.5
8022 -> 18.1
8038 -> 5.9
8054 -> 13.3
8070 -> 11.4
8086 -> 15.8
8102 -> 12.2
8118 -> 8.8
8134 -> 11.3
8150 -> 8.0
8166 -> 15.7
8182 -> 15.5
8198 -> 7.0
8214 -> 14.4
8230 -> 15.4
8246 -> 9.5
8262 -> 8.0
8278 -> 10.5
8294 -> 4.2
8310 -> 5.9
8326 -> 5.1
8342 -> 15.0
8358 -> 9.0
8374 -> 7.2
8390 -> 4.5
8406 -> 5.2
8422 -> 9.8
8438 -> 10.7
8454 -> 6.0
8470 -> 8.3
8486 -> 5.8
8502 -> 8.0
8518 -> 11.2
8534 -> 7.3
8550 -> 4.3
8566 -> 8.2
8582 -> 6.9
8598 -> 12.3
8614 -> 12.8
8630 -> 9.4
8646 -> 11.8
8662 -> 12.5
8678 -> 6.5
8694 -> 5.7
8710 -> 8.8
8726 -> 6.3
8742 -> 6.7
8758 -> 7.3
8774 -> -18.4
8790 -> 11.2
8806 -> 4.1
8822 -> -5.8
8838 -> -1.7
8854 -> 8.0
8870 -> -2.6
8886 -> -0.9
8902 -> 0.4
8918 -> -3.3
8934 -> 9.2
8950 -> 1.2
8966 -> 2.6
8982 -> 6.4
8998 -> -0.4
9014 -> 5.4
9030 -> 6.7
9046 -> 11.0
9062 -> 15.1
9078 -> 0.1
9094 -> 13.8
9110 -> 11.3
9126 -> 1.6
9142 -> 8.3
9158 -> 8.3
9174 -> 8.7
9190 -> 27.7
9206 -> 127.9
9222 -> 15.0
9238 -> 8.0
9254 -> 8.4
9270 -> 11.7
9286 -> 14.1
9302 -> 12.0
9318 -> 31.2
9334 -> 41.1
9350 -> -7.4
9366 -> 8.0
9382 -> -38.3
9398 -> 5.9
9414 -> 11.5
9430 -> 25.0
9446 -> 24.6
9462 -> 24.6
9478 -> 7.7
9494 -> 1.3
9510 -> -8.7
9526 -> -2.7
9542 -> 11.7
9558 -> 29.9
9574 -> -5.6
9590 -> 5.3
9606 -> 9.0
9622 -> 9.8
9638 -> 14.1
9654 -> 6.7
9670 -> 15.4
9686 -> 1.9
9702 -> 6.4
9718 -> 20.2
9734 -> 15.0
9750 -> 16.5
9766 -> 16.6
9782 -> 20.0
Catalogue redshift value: 1.47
